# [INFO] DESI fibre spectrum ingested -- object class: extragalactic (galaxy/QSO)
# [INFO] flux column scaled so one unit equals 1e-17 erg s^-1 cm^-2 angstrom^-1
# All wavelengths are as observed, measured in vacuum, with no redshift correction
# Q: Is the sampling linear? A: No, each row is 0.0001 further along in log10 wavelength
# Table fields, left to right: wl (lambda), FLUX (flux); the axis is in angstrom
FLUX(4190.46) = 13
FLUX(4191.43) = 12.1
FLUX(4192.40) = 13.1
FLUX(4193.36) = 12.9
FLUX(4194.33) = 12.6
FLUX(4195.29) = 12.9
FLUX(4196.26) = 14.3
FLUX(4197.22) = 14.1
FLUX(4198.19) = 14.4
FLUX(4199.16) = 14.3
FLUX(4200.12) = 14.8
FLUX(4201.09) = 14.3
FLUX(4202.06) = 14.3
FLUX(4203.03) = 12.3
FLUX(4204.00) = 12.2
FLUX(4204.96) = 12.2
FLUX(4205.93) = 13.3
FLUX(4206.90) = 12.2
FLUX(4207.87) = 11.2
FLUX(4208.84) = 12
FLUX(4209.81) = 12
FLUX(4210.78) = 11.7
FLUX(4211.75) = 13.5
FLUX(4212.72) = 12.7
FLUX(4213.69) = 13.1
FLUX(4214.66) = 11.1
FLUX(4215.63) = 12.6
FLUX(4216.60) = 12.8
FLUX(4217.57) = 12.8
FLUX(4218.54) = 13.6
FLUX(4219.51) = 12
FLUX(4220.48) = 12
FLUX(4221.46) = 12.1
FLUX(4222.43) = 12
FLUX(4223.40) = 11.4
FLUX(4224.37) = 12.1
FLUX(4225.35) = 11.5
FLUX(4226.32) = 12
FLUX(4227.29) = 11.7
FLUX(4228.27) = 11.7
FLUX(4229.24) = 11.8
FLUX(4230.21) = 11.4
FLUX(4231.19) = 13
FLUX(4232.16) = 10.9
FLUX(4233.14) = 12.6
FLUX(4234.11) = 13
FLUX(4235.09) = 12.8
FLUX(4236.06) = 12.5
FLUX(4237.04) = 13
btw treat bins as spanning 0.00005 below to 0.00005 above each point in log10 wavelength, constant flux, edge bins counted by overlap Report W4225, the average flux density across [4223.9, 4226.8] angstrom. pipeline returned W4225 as 11.8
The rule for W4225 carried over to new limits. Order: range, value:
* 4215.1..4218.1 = 12.7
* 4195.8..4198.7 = 14.3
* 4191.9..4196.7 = 13.1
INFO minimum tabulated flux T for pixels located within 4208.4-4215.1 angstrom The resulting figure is 11.1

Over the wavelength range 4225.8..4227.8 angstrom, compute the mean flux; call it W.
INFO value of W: 11.8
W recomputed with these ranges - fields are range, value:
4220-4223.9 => 11.9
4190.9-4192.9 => 12.6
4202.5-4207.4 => 12.5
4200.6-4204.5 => 13.3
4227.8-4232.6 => 11.8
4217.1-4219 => 13.2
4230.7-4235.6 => 12.5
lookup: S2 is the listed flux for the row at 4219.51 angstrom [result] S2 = 12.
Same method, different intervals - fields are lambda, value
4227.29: 11.7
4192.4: 13.1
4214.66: 11.1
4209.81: 12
